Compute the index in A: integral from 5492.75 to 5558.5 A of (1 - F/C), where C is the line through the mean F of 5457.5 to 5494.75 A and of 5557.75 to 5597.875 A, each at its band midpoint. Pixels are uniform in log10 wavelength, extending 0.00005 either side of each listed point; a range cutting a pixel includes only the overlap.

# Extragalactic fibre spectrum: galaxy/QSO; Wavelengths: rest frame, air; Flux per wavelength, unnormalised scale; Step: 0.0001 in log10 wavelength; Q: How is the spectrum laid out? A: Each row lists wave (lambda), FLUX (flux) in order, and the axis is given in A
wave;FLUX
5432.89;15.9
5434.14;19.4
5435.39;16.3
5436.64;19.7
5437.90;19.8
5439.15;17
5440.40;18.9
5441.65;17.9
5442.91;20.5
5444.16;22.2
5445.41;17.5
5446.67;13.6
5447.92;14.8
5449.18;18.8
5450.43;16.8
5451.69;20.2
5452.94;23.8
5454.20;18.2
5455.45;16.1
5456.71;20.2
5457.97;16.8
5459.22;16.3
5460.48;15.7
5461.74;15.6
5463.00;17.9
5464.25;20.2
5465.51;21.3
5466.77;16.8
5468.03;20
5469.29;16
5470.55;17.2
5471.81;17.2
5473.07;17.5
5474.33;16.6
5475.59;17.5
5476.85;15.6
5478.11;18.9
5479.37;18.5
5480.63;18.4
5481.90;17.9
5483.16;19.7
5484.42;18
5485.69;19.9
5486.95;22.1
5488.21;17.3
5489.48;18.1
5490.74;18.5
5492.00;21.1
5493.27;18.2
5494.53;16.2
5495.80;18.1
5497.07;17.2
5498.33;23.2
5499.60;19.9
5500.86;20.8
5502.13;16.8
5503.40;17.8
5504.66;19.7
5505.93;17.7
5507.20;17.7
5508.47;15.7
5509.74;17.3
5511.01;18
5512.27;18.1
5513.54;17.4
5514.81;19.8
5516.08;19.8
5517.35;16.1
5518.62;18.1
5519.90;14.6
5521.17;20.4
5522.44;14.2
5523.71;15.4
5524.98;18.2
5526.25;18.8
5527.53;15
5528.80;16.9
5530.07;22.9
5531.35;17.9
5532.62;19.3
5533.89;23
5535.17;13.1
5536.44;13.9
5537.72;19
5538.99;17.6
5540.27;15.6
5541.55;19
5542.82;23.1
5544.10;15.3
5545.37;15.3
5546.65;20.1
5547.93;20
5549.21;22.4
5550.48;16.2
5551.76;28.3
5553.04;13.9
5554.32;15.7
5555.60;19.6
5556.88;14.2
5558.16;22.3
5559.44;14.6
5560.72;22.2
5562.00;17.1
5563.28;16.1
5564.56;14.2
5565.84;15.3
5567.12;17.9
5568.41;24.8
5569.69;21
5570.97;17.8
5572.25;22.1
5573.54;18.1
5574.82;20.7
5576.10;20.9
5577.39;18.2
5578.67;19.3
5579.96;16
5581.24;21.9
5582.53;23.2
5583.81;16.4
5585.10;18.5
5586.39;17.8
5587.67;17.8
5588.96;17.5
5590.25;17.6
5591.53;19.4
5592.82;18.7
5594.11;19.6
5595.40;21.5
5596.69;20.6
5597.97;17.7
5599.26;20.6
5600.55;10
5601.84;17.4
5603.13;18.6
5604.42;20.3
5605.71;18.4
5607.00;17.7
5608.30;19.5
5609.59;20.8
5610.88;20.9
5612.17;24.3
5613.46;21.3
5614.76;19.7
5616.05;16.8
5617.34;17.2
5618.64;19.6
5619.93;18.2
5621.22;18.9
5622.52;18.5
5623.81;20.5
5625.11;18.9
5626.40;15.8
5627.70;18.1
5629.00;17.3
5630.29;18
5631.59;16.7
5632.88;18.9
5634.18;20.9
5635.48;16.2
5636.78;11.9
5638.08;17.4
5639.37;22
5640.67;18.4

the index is 1.3 A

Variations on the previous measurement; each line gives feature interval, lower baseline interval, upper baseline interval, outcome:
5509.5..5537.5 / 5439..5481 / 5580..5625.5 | 1.1 A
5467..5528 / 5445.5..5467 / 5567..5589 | 1.2 A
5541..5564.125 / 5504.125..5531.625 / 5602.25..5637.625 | -0.7 A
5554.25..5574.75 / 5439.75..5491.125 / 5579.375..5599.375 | 0.4 A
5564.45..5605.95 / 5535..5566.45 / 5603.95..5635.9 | -1.0 A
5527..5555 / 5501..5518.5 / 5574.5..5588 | 0.2 A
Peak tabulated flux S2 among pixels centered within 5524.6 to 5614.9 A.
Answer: 28.3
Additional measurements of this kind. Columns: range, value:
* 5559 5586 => 24.8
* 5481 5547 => 23.2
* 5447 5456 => 23.8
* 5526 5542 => 23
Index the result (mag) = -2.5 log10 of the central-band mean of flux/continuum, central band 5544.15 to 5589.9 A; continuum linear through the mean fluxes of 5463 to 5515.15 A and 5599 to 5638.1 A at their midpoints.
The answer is -0.02 mag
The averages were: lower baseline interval 18.4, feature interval 18.7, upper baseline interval 18.4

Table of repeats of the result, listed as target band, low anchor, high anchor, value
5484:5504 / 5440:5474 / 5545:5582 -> -0.036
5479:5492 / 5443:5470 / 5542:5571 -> -0.042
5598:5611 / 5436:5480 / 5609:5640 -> 0.020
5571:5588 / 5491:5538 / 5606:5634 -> -0.039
